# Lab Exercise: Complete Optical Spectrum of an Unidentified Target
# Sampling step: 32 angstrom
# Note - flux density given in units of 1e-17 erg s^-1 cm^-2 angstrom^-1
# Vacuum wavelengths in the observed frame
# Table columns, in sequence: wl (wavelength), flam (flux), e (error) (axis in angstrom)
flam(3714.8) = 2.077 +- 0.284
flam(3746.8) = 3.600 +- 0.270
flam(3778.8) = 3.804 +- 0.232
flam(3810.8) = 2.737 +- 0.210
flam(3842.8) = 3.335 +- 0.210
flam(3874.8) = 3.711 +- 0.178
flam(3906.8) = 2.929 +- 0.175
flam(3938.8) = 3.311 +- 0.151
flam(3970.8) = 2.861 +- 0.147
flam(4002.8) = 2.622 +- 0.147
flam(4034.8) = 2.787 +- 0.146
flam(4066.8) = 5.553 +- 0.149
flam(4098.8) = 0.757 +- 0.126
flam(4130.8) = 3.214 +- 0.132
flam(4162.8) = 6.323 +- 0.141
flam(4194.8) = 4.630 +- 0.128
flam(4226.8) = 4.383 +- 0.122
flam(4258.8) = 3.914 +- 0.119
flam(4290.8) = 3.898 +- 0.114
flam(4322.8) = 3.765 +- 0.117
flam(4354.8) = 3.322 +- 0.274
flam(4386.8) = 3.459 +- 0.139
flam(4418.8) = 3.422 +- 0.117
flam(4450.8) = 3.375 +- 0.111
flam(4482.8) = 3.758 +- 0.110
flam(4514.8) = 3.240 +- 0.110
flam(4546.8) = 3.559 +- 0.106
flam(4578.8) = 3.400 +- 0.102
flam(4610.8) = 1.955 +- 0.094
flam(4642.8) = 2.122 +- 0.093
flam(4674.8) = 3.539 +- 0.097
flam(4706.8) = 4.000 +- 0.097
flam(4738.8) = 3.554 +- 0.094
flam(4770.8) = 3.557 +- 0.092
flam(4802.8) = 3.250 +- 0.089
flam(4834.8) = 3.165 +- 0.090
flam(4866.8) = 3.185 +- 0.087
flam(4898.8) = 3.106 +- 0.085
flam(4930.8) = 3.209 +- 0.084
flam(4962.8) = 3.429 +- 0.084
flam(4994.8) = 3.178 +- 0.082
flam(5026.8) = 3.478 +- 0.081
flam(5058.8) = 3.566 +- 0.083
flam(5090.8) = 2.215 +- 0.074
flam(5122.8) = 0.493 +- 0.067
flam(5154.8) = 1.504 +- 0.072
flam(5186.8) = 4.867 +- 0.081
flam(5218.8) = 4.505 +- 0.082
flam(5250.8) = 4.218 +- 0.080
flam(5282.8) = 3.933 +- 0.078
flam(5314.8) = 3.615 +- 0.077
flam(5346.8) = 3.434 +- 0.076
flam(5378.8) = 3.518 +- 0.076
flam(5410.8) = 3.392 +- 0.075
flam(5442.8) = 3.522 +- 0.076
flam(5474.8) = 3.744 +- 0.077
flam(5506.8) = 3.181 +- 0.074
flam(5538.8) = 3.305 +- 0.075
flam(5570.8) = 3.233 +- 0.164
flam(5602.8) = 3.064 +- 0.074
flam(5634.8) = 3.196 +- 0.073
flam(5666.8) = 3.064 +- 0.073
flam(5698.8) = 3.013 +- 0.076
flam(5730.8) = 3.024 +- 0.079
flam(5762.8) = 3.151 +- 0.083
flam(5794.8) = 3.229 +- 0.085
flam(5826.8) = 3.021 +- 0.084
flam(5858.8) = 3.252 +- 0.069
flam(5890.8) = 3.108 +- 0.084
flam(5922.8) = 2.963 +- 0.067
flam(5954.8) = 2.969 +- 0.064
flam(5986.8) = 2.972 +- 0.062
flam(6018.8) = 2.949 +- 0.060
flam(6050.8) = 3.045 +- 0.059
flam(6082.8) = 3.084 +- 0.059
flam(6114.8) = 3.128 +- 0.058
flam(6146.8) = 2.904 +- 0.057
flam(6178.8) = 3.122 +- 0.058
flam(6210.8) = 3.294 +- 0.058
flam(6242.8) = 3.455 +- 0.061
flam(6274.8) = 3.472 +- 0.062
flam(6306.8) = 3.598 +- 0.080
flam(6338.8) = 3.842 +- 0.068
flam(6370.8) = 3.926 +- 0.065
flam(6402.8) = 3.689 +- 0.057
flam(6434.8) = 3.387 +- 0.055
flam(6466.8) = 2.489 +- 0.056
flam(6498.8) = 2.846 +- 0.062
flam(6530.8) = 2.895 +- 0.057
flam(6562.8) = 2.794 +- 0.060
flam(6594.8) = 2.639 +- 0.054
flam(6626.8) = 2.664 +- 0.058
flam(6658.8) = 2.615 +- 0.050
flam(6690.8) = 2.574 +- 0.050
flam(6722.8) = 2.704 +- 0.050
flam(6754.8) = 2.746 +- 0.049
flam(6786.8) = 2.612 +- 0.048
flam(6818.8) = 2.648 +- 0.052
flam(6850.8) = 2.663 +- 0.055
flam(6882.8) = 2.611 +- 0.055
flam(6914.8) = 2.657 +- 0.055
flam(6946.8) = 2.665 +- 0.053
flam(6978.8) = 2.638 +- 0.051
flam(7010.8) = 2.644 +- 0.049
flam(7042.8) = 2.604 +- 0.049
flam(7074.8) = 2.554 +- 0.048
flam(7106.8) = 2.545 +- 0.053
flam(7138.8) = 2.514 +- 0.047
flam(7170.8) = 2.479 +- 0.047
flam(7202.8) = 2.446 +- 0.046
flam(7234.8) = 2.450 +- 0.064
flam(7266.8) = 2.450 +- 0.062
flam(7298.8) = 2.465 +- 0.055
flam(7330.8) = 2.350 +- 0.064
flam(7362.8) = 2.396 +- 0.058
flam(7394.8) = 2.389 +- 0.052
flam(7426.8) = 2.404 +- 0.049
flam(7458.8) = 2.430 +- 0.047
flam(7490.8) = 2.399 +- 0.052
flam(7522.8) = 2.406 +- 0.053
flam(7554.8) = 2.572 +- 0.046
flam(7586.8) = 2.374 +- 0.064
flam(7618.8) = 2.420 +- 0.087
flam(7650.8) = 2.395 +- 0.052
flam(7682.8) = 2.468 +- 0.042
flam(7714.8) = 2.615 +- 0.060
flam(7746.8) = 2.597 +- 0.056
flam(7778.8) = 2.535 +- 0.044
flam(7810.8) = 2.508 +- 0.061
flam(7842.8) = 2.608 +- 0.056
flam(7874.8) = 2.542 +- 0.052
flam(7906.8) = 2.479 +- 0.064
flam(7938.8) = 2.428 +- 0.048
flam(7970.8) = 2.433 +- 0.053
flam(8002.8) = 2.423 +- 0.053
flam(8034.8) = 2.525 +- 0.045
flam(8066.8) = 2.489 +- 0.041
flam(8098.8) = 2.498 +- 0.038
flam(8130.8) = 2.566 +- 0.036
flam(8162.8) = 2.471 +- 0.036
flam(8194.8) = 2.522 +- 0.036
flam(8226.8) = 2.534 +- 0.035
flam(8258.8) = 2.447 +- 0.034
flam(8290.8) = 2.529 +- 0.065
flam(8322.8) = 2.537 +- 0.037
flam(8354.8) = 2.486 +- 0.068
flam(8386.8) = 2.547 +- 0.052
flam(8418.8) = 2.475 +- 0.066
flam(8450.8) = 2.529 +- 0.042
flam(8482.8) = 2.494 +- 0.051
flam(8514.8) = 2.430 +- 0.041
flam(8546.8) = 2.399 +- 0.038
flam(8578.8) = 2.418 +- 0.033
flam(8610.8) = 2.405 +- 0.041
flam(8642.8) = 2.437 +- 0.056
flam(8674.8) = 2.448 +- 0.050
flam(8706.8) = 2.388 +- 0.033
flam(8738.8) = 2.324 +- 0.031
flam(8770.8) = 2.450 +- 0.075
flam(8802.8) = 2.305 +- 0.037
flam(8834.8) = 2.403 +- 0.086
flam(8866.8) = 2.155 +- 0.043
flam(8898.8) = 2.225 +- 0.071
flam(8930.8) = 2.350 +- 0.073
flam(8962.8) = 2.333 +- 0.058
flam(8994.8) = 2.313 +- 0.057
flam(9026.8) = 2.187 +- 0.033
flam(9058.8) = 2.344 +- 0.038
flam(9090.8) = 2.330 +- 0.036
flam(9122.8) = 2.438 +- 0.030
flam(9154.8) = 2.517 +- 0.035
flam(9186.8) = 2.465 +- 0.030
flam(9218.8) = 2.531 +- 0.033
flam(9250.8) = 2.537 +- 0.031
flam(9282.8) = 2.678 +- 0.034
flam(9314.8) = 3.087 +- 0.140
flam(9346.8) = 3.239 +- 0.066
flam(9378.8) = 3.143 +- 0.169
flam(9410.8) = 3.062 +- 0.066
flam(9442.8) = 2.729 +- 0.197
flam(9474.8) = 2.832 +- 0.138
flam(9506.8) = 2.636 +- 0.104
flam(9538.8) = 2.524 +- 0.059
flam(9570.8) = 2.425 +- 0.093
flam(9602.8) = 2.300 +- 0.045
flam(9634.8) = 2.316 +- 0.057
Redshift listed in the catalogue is 1.270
